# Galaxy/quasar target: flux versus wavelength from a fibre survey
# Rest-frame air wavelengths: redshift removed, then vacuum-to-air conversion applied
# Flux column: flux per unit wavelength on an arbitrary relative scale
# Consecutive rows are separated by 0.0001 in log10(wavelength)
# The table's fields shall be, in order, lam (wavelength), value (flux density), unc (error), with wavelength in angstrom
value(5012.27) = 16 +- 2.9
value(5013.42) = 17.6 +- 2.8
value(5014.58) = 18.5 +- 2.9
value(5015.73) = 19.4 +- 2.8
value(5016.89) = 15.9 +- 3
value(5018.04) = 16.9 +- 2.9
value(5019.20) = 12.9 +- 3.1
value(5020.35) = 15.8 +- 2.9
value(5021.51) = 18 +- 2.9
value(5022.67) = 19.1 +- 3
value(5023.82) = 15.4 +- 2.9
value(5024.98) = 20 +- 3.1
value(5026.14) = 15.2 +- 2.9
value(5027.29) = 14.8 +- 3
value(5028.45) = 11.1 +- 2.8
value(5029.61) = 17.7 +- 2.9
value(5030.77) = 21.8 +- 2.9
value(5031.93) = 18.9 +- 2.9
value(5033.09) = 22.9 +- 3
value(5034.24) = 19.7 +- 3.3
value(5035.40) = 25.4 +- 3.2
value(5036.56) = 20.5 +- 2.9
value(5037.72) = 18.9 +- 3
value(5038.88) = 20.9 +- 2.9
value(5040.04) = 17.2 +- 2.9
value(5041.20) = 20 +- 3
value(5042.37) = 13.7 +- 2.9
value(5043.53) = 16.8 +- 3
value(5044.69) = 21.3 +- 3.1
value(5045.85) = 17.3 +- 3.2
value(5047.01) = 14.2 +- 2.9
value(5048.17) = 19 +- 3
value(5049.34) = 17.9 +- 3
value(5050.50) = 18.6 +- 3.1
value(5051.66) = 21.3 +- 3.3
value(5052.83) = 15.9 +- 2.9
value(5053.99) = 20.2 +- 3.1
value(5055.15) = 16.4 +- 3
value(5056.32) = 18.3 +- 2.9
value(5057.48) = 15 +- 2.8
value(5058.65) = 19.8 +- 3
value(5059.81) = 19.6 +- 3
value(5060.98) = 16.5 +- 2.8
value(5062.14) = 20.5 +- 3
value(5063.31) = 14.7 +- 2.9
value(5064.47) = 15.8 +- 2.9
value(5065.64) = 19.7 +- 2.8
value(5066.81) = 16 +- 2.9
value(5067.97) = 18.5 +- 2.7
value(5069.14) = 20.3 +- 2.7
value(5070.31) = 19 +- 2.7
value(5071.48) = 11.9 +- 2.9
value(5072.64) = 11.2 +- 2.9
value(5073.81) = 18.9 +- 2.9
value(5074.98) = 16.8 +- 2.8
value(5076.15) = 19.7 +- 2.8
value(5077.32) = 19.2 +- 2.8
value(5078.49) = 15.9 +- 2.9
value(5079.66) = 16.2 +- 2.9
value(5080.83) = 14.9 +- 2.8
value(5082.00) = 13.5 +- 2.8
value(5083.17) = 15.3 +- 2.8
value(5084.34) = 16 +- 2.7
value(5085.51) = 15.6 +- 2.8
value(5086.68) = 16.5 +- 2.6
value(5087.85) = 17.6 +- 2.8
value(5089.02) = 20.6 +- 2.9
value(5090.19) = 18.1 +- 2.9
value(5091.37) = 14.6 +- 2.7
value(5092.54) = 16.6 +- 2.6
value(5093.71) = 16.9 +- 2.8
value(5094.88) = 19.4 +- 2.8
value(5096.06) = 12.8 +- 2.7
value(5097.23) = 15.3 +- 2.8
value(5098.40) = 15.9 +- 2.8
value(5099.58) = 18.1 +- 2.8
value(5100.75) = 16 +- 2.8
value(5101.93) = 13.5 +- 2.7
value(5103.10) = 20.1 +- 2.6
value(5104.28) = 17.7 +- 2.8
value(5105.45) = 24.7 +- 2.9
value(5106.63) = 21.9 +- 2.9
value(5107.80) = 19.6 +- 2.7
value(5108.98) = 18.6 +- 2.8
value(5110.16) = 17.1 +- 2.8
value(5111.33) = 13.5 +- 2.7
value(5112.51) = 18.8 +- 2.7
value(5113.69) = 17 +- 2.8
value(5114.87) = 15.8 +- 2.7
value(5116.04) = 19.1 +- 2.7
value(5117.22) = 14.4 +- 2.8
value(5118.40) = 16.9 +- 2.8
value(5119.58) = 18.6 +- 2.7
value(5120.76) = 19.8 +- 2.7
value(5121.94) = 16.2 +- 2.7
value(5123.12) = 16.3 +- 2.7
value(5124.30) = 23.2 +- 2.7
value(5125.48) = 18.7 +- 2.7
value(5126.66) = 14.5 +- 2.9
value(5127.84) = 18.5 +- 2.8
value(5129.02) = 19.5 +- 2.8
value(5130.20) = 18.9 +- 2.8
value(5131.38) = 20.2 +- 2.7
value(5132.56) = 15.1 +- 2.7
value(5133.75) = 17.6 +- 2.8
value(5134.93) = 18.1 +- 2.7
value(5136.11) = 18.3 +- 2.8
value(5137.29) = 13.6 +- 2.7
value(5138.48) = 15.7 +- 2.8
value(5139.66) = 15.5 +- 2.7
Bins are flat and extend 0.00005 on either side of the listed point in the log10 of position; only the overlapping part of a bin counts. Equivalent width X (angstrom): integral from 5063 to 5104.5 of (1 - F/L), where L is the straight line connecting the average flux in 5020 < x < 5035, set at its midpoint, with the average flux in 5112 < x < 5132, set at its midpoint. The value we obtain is 3.0 angstrom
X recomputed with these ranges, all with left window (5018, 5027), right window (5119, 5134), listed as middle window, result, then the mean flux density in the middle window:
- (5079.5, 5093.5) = 1.0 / 16.3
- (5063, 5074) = 0.5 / 16.6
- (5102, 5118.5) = -0.1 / 18.1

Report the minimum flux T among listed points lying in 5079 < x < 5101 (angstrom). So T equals 12.8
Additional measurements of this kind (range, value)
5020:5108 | 11.1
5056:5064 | 14.7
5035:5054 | 13.7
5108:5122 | 13.5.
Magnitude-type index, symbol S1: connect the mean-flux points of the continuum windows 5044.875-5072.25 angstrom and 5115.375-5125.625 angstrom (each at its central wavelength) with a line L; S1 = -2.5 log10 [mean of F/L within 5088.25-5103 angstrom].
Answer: 0.08 mag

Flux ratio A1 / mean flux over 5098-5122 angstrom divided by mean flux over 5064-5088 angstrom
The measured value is 1.07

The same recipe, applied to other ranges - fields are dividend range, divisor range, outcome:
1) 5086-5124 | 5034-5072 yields 0.96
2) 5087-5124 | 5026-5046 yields 0.94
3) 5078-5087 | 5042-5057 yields 0.87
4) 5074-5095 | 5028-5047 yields 0.89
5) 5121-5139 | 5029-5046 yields 0.90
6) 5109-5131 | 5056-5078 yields 1.01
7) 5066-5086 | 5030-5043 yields 0.82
